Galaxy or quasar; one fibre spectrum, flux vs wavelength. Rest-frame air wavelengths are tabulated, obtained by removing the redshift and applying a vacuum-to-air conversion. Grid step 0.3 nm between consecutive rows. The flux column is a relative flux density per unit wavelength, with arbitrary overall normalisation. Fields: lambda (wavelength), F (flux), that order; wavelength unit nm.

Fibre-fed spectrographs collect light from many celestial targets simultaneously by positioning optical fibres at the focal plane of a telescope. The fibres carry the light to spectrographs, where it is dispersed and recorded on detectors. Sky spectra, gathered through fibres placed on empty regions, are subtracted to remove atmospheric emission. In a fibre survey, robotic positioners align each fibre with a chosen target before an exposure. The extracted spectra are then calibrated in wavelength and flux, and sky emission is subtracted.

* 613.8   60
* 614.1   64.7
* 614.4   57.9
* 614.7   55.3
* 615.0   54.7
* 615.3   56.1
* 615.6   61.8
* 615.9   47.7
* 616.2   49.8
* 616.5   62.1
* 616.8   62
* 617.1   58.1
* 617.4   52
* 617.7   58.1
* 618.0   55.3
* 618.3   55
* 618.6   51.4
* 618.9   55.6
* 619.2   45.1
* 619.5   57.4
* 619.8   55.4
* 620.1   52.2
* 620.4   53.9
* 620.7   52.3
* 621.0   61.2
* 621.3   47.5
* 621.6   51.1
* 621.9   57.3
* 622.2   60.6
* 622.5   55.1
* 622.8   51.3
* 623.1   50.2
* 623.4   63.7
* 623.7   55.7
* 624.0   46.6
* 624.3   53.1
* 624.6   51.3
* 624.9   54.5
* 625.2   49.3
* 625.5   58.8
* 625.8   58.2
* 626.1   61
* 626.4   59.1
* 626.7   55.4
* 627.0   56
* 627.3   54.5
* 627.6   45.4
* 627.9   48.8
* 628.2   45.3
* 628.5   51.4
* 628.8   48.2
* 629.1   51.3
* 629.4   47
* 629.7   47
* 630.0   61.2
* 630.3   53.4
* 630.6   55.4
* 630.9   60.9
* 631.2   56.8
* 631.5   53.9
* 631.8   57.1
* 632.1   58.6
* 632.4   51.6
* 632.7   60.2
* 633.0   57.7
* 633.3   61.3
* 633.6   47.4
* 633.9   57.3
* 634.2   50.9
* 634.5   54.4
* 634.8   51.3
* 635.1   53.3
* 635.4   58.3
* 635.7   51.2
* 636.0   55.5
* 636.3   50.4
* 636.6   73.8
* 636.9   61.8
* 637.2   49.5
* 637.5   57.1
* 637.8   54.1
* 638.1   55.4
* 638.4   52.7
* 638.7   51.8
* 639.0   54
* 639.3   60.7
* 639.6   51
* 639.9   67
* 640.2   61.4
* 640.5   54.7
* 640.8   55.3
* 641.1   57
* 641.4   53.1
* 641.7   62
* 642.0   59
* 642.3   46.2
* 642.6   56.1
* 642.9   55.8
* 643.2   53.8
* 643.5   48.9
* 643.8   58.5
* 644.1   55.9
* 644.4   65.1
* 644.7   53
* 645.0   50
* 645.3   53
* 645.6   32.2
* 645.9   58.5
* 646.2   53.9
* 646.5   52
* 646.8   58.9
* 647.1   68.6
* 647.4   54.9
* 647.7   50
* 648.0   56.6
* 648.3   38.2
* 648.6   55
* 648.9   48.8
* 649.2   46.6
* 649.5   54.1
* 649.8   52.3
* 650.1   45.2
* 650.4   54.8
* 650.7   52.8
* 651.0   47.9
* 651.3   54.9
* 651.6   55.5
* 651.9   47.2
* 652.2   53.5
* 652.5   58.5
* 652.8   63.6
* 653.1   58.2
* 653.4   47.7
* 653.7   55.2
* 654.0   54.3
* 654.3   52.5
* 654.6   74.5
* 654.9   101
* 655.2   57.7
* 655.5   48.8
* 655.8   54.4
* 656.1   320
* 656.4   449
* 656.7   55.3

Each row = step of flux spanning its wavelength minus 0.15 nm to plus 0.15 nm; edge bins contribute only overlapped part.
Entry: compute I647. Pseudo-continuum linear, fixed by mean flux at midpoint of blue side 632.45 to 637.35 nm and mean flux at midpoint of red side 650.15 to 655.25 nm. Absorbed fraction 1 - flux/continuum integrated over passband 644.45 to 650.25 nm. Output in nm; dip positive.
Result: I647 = 0.55 nm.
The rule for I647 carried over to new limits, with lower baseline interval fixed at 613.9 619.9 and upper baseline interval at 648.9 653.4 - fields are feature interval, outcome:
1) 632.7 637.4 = -0.13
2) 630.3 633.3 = -0.13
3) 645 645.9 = 0.12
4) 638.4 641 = -0.14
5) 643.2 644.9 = -0.08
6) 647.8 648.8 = 0.06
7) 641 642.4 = -0.05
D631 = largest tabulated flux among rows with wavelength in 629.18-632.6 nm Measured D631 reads 61.2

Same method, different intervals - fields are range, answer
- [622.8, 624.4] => 63.7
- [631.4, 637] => 73.8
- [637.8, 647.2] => 68.6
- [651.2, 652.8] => 63.6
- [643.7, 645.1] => 65.1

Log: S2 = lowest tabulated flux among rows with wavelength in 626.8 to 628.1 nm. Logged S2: 45.4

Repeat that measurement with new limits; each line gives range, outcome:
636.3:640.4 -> 49.5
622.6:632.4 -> 45.3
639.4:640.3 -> 51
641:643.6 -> 46.2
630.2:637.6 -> 47.4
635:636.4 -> 50.4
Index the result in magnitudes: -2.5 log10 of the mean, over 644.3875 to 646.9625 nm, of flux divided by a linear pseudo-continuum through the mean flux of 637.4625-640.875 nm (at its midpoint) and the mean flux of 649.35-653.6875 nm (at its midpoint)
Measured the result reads 0.05 mag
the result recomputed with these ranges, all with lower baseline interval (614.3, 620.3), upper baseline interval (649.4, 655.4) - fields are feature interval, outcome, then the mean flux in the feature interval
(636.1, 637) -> -0.101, 61.7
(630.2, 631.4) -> -0.015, 56.6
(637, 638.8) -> 0.050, 53.7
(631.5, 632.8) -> -0.009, 56.4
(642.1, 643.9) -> 0.065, 53.2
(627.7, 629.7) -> 0.152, 48.5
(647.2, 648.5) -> 0.120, 50.8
